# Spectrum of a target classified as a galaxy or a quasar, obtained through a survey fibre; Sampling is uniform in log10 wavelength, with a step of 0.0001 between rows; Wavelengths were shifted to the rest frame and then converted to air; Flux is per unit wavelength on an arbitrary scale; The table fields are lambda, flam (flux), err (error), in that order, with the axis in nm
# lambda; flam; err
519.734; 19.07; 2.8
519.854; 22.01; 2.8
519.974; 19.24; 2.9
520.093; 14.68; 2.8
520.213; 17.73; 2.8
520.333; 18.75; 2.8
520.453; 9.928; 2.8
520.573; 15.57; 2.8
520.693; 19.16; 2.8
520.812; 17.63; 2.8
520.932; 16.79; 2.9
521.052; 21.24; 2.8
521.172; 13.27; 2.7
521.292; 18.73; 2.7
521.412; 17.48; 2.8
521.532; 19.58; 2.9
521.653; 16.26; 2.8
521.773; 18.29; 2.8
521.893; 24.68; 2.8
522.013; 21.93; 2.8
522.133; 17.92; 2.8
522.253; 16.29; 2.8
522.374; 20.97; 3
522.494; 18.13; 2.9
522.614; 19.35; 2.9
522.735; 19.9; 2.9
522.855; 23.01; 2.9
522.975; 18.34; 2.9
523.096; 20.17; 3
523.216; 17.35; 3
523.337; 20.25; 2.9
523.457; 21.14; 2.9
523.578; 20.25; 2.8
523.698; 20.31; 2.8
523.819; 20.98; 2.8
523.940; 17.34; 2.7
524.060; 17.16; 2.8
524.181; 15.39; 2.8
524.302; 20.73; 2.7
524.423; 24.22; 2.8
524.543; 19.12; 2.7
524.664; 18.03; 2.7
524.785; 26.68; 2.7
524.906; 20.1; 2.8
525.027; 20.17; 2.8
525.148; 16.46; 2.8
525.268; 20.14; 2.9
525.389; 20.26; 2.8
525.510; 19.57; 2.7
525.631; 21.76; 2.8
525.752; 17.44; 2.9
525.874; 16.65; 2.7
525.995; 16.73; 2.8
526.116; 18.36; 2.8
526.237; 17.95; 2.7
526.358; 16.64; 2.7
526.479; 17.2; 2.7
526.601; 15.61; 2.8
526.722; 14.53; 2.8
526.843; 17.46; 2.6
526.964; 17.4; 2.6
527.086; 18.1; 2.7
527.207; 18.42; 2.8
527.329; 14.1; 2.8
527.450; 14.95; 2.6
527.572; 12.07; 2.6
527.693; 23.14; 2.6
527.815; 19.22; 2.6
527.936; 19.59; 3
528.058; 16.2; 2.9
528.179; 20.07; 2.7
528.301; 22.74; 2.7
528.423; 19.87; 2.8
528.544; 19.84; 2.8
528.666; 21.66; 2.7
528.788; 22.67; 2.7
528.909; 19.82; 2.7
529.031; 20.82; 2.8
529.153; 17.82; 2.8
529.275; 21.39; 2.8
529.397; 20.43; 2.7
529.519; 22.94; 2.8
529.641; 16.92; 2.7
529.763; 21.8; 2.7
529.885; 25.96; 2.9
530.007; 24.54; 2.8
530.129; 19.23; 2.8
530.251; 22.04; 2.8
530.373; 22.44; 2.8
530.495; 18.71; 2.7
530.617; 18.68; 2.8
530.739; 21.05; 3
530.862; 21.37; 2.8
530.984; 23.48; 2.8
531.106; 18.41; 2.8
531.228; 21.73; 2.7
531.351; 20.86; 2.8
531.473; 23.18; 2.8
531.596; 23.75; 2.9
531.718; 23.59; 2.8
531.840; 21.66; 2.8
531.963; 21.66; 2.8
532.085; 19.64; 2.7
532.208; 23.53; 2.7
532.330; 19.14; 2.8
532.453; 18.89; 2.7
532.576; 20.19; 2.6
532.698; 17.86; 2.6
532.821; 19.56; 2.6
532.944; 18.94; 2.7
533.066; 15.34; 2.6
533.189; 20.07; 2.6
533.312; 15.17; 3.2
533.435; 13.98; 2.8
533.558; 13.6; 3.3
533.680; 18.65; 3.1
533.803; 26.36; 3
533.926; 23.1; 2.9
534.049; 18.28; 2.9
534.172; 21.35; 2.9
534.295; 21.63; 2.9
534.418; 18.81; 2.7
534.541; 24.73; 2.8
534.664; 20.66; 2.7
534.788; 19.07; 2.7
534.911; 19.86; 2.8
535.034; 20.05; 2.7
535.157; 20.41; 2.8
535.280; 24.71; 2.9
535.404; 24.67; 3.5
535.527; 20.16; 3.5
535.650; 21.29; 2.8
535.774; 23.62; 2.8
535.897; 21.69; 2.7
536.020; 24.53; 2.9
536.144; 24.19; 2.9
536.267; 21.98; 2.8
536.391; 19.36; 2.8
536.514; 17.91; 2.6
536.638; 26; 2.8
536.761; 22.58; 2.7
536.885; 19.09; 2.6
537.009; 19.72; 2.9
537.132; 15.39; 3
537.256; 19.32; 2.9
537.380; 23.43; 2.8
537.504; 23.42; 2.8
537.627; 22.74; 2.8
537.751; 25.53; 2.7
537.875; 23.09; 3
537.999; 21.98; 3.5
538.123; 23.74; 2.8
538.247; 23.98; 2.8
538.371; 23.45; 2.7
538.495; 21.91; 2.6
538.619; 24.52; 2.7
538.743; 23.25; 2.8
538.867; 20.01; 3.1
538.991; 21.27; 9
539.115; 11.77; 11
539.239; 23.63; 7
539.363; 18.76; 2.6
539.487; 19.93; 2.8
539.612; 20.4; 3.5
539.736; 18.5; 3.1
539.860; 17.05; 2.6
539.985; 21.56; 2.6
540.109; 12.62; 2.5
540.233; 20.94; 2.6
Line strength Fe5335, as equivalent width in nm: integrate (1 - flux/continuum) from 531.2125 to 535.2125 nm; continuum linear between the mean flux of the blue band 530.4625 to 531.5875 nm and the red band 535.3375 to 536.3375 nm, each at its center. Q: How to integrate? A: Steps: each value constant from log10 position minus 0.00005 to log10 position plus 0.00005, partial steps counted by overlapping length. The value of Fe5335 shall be 0.30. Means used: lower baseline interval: 21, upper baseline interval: 22.7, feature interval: 20.1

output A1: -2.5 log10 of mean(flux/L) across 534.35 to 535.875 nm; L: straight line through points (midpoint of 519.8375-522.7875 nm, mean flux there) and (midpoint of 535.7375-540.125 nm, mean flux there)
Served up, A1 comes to -0.04 mag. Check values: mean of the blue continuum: 18.2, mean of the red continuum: 21.2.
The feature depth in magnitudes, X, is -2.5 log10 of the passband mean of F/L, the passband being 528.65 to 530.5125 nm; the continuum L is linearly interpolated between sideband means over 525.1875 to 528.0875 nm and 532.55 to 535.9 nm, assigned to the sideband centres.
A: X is -0.14 mag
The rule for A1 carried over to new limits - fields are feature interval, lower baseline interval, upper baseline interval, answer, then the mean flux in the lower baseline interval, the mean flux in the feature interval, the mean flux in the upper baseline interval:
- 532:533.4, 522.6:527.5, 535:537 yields 0.12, 18.8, 18.9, 22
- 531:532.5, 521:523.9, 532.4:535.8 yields -0.08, 19.4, 21.4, 20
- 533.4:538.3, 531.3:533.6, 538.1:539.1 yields -0.02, 19.5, 21.4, 22.2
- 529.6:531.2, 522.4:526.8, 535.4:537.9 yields -0.04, 19.1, 21.2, 21.8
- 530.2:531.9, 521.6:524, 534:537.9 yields -0.03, 19.7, 21.5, 21.5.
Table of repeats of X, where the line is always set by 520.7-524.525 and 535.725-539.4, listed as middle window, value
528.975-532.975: -0.02 mag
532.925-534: 0.15 mag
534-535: 0.03 mag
